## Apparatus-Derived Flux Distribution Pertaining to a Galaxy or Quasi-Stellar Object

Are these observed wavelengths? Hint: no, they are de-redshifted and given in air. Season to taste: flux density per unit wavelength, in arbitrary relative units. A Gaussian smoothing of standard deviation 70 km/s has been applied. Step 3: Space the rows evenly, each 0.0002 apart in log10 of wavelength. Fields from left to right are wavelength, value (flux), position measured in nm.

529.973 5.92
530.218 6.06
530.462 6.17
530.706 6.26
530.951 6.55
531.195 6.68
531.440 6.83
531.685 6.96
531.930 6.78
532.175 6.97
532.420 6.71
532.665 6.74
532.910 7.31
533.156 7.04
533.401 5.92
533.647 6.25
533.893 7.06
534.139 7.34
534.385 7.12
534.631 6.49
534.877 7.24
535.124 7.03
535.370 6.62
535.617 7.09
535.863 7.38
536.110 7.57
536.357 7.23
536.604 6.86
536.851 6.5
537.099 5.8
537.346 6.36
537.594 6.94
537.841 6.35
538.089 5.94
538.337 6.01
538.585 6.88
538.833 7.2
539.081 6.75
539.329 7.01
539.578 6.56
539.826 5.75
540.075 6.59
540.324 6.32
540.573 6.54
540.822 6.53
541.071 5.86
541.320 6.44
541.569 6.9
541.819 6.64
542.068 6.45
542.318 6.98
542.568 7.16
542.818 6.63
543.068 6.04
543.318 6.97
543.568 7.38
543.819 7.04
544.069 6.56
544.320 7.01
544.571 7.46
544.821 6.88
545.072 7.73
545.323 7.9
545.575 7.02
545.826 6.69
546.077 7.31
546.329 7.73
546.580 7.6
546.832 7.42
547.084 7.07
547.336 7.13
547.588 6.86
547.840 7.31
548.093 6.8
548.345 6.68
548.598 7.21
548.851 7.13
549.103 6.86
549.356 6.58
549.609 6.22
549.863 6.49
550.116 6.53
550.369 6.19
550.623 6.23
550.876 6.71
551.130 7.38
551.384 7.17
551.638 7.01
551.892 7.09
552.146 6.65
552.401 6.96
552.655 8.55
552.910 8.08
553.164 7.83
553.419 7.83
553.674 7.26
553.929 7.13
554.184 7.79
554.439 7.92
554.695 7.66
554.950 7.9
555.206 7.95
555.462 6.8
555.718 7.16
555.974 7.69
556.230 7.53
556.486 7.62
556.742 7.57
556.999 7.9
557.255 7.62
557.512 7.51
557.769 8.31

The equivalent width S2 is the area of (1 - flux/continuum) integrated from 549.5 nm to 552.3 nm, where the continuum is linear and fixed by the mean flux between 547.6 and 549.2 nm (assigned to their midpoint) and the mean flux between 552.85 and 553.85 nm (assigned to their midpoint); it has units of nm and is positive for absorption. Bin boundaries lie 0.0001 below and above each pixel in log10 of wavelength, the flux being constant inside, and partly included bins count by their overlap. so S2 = 0.247 nm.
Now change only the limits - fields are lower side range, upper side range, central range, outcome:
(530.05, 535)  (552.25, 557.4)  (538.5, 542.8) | 0.26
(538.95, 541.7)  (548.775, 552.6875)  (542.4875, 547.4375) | -0.38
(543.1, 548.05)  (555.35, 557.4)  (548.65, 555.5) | 0.17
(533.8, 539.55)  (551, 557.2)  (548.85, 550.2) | 0.14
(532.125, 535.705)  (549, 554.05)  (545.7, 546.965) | -0.07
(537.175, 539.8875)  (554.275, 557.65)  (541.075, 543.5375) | 0.03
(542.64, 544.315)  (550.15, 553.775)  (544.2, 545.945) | -0.09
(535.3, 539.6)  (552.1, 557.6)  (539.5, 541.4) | 0.16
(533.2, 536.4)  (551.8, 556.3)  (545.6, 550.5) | 0.28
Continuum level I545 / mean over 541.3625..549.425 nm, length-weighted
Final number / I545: 7.03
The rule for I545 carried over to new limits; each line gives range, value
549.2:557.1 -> 7.27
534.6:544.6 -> 6.7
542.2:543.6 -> 6.83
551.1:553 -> 7.34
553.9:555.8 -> 7.57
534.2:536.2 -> 7.07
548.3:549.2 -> 7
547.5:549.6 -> 6.89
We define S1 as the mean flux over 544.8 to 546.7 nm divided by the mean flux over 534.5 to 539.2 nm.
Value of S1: 1.1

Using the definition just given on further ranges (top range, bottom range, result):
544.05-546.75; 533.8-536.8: 1.03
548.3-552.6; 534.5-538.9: 1.01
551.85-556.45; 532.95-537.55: 1.10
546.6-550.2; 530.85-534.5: 1.01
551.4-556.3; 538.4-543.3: 1.14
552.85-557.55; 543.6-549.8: 1.07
